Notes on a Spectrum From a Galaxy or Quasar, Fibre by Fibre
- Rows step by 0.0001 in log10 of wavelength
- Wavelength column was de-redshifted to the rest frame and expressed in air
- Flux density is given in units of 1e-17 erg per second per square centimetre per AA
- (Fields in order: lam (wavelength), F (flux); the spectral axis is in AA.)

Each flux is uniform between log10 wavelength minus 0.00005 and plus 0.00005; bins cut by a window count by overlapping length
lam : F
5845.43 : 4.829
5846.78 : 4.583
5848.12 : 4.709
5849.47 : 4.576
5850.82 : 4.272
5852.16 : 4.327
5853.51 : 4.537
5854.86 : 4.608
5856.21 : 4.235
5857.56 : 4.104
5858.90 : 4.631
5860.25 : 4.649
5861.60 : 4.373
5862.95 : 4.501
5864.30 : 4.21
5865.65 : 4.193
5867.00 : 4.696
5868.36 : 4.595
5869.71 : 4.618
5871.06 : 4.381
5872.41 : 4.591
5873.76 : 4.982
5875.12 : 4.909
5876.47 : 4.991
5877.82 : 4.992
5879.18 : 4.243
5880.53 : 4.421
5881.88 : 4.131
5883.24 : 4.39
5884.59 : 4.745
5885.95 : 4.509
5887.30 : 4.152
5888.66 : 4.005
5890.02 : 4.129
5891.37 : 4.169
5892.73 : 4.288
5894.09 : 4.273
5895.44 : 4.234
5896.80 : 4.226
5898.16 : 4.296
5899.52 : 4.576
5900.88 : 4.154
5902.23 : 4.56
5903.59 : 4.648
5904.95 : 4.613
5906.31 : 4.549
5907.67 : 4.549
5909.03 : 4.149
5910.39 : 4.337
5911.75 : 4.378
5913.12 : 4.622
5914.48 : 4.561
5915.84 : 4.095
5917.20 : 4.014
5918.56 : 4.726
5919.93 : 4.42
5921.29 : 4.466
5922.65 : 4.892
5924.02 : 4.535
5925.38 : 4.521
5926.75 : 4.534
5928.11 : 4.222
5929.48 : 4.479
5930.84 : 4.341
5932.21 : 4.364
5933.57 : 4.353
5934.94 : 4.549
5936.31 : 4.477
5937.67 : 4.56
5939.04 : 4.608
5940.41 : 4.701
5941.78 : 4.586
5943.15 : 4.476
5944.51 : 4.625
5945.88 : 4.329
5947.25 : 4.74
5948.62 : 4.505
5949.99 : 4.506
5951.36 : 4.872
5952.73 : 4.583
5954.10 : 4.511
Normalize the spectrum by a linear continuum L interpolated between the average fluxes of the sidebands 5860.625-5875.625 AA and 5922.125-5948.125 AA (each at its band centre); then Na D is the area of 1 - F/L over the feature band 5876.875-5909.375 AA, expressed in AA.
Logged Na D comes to 1.1 AA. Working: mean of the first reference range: 4.55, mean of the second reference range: 4.52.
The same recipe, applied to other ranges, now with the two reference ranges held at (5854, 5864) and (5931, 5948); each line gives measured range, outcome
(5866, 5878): -0.7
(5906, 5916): 0.2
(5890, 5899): 0.5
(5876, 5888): -0.1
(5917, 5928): 0.0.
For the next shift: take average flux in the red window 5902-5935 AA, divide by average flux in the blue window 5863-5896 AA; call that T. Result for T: 1.00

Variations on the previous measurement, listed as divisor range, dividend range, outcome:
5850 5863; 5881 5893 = 0.97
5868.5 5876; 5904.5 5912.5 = 0.94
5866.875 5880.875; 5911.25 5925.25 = 0.96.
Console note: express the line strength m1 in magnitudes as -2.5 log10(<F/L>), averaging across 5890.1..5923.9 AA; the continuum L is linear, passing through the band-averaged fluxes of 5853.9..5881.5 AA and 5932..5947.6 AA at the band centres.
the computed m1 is 0.03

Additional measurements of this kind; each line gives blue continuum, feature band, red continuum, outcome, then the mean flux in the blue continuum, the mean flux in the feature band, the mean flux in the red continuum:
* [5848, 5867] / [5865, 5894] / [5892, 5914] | -0.02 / 4.43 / 4.48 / 4.4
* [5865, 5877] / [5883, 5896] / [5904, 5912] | 0.06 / 4.66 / 4.29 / 4.44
